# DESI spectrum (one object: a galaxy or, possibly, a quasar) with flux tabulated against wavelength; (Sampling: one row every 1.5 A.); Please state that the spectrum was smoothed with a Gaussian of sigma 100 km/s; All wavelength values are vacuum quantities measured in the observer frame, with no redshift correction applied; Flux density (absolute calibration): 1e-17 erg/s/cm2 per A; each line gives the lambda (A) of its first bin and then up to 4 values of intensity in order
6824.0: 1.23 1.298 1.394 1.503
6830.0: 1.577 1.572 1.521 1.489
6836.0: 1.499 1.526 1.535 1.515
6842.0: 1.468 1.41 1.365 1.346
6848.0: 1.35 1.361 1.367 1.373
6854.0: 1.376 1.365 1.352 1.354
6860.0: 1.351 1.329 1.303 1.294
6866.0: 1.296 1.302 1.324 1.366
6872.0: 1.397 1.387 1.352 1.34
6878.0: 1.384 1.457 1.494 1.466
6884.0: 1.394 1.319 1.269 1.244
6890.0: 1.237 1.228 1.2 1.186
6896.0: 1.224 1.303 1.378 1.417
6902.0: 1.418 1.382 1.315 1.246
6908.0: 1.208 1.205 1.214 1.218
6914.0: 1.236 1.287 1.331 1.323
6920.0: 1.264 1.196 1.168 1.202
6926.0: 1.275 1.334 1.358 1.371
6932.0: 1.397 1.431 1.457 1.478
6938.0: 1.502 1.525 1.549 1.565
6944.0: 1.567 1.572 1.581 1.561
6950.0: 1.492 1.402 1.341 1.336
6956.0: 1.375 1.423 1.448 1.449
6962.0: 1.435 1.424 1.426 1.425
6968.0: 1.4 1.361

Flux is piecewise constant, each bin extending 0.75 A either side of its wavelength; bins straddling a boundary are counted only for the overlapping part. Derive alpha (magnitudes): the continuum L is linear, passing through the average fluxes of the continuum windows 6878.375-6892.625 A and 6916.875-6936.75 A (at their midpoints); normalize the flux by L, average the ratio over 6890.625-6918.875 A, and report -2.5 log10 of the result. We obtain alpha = 0.05 mag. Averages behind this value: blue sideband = 1.34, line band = 1.28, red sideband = 1.32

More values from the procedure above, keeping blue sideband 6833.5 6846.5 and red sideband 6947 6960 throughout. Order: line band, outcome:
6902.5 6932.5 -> 0.13 mag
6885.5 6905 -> 0.13 mag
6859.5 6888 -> 0.08 mag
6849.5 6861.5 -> 0.08 mag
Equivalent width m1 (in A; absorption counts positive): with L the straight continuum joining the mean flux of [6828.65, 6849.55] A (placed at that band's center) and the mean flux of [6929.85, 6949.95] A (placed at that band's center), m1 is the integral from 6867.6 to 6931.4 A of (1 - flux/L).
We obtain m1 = 7.8 A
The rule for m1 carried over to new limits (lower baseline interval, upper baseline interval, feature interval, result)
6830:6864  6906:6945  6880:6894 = 0.6 A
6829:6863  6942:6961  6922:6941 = 1.1 A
